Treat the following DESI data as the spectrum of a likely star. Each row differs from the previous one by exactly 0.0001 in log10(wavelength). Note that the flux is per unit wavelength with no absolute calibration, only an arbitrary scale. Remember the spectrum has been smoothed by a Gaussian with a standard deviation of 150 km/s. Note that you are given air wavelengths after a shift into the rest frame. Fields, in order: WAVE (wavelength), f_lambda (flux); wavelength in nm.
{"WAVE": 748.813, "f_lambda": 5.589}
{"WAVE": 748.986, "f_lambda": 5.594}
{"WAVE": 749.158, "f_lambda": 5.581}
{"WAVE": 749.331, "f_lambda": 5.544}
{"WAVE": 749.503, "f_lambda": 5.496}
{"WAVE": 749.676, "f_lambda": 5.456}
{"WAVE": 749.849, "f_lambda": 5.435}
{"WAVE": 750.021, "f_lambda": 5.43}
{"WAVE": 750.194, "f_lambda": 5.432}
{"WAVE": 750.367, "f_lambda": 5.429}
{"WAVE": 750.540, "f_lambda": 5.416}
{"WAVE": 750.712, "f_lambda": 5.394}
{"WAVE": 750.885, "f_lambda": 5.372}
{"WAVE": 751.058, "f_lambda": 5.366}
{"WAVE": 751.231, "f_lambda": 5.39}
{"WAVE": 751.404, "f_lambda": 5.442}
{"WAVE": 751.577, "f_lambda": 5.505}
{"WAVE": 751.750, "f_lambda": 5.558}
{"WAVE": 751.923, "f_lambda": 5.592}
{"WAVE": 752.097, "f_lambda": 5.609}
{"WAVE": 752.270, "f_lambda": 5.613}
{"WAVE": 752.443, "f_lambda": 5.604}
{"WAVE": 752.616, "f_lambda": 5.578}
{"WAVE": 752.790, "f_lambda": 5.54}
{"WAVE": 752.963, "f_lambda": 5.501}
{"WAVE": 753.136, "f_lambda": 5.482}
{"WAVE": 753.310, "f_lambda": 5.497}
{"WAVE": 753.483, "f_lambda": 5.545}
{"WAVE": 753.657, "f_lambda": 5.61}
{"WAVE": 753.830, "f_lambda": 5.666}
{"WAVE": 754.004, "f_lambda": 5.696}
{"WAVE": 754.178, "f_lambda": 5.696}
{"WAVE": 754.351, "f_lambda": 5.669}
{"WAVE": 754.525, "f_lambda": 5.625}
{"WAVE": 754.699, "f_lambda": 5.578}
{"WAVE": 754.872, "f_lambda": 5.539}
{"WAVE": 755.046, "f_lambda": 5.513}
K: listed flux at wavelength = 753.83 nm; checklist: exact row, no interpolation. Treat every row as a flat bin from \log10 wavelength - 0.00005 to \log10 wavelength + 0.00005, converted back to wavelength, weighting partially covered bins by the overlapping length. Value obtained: 5.666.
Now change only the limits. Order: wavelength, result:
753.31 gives 5.497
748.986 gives 5.594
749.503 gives 5.496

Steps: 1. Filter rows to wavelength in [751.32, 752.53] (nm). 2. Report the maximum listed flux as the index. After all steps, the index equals 5.613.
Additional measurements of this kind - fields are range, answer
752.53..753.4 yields 5.578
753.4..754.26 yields 5.696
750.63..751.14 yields 5.394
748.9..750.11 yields 5.594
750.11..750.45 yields 5.432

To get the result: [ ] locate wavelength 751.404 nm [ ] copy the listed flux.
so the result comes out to 5.442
